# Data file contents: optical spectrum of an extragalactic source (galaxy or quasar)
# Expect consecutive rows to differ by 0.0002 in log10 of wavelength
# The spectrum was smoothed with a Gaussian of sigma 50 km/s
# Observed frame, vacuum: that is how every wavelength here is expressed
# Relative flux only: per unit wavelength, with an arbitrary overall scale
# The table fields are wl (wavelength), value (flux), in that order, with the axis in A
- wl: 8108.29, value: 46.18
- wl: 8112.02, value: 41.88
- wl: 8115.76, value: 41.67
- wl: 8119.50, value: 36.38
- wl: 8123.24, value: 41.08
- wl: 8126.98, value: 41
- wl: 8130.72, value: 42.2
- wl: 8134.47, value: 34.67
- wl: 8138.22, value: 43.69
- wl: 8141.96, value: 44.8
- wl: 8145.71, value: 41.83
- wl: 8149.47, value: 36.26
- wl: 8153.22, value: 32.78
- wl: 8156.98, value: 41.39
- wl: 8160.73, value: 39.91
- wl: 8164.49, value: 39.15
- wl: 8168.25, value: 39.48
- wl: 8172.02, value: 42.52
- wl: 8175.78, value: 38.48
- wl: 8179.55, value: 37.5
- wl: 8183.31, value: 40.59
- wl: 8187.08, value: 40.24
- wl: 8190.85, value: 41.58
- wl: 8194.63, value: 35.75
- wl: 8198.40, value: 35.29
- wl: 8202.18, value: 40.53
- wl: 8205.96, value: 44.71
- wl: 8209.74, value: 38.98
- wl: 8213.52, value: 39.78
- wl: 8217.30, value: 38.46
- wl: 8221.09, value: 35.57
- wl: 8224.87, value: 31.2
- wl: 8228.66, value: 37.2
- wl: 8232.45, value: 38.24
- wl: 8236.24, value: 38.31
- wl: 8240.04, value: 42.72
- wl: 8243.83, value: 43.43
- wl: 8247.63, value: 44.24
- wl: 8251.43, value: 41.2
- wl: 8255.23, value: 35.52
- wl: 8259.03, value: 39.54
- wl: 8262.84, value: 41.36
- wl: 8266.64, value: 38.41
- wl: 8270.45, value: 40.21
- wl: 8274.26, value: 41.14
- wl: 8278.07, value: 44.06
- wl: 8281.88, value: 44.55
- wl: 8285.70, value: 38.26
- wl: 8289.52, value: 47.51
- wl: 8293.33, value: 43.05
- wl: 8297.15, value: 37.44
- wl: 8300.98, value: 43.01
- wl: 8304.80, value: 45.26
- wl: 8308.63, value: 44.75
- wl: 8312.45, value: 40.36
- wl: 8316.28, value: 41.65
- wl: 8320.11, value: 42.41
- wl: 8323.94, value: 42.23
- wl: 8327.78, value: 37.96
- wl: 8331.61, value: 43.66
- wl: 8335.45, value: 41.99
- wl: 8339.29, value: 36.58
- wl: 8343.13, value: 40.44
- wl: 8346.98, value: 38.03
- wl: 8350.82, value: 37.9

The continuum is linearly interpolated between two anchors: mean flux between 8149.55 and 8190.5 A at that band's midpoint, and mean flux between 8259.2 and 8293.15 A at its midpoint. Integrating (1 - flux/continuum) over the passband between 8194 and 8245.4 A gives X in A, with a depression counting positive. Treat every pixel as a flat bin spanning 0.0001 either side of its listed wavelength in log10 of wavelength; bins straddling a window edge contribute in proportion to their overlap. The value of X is 2.3 A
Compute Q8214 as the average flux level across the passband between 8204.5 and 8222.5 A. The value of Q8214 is 39.5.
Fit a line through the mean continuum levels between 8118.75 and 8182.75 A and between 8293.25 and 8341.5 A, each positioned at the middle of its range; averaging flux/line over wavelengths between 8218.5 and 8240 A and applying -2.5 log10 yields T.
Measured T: 0.107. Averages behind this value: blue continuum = 39.7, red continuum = 41.5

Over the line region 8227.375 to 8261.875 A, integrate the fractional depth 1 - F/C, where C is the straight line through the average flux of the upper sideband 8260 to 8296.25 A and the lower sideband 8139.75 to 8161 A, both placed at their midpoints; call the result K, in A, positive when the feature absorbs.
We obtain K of 0.9 A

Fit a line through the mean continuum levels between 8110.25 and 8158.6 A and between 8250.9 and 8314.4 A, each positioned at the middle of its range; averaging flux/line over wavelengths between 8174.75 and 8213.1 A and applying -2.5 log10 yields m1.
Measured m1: 0.03 mag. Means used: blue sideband 40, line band 39.4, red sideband 41.5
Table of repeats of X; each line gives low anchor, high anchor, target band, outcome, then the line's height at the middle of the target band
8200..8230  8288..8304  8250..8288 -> 0.76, 41.3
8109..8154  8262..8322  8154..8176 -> 0.37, 40.6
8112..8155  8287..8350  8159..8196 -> 0.58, 40.2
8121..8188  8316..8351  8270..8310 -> -2.49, 40.2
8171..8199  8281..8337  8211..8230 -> 1.64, 40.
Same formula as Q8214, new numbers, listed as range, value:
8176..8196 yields 39.2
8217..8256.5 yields 38.8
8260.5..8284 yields 41.5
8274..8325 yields 42.6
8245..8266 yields 40.4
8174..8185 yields 38.8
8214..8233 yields 36.3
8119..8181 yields 39.7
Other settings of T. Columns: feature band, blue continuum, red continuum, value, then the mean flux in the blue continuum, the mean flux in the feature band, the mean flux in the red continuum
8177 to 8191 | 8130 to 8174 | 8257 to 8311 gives 0.017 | 39.8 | 39.7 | 42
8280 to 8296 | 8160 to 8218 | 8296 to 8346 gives -0.056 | 39.6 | 43.1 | 41.4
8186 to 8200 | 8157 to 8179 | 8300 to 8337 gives 0.059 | 39.9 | 38.2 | 42.3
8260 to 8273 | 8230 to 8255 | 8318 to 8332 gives 0.027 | 40.9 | 40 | 41.3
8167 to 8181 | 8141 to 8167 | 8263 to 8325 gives 0.003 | 39.3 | 39.5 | 42.1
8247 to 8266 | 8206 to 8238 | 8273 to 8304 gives 0.005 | 37.7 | 40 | 42.5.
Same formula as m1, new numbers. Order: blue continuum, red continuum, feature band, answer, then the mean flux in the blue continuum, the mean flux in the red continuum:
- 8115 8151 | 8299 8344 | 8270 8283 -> -0.032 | 40.4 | 41.7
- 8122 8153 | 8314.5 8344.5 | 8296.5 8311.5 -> -0.055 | 40.3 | 40.9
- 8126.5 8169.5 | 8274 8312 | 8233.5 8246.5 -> 0.008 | 39.7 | 42.9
